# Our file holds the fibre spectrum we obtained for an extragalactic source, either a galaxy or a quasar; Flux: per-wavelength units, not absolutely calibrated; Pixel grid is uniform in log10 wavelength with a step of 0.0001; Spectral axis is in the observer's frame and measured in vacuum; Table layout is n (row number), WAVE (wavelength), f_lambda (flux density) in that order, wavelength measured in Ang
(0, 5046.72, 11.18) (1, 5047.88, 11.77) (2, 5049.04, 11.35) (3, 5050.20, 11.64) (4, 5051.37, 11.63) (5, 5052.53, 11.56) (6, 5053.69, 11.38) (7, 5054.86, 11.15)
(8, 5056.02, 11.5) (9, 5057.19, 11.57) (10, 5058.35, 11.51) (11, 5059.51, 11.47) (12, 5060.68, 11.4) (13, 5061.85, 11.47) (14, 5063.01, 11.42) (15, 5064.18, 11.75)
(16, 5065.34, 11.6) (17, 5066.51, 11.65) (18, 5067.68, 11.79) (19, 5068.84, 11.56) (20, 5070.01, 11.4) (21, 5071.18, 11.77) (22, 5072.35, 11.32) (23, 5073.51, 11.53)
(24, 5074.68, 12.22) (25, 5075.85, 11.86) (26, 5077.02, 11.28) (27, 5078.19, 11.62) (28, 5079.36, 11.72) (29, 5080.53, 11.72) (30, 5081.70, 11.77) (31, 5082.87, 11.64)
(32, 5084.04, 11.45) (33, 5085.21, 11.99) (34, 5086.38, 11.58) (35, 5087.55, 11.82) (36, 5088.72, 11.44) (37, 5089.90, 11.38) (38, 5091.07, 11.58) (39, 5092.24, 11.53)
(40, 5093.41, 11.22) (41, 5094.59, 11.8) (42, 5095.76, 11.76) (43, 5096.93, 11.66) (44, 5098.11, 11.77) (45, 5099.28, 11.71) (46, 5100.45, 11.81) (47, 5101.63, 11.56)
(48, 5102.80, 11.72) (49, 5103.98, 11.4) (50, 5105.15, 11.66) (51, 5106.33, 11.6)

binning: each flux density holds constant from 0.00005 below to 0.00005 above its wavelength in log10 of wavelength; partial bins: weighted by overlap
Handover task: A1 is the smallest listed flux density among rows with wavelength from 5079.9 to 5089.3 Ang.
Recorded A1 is 11.44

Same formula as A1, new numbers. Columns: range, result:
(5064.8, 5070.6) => 11.4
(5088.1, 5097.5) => 11.22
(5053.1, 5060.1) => 11.15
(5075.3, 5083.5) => 11.28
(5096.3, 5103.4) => 11.56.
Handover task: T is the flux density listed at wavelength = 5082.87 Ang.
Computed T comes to 11.64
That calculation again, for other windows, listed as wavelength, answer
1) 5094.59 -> 11.8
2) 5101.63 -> 11.56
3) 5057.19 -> 11.57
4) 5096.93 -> 11.66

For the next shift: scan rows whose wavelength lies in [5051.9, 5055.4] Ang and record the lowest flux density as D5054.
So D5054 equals 11.15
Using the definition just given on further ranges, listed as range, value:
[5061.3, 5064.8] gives 11.42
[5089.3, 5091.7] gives 11.38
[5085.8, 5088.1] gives 11.58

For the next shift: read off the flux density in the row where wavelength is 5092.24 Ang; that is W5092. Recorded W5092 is 11.53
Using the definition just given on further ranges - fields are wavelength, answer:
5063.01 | 11.42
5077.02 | 11.28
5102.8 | 11.72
